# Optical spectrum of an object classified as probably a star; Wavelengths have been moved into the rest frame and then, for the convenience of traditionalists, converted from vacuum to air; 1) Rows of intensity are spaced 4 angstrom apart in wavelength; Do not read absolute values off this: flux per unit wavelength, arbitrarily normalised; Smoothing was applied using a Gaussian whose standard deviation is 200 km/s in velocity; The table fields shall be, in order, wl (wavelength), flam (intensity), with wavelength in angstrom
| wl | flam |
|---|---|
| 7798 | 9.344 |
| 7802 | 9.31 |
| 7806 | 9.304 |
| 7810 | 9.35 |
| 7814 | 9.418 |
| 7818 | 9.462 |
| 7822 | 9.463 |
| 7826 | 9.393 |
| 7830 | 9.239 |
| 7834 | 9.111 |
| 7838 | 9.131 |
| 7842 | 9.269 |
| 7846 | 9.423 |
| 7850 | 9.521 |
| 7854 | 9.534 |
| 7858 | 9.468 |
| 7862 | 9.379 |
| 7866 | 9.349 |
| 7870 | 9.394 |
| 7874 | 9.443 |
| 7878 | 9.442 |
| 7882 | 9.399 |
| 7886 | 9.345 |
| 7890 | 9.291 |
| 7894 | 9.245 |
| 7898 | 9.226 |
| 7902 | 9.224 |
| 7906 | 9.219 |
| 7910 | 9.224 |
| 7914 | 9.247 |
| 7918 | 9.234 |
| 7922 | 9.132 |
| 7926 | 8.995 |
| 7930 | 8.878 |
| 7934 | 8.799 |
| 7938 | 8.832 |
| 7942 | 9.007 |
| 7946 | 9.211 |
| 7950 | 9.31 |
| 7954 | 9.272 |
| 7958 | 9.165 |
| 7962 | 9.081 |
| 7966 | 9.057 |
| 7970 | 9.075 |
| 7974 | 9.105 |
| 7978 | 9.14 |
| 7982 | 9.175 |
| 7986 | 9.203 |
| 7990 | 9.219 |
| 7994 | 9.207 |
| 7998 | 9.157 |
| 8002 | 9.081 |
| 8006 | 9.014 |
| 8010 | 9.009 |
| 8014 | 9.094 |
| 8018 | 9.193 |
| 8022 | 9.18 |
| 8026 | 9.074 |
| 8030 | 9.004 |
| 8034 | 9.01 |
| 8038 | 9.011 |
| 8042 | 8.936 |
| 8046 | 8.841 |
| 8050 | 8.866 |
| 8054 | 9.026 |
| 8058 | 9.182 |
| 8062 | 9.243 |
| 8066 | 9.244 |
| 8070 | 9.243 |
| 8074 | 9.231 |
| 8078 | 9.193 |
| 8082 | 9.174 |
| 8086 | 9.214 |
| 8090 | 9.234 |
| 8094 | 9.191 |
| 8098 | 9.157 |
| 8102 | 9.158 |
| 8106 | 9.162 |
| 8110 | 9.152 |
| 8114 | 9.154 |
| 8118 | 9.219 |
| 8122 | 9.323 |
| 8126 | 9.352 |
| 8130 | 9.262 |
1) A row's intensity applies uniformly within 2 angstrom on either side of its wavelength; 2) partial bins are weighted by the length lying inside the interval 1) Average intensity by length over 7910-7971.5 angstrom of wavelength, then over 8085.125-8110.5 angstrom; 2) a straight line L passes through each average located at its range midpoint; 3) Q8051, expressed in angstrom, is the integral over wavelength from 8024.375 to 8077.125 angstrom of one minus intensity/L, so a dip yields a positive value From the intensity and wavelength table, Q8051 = 0.5 angstrom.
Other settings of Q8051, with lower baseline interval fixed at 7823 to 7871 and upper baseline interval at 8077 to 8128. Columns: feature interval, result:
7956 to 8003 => 0.69 angstrom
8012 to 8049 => 0.86 angstrom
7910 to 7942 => 0.96 angstrom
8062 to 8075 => -0.02 angstrom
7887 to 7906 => 0.15 angstrom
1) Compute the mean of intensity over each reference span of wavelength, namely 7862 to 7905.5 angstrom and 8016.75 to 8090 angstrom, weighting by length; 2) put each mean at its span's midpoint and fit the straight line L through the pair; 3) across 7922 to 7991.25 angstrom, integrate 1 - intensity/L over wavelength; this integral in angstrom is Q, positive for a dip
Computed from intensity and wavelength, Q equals 1.1 angstrom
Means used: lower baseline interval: 9.33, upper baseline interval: 9.11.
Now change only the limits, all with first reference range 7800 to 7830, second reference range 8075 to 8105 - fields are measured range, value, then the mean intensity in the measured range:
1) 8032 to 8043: 0.3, 8.99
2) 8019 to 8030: 0.1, 9.11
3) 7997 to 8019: 0.4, 9.08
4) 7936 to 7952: 0.3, 9.09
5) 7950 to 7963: 0.1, 9.2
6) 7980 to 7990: 0.1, 9.2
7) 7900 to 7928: 0.4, 9.18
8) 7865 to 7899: -0.1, 9.35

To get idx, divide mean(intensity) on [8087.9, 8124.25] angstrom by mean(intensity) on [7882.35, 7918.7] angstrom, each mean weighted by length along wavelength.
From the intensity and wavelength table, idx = 1.0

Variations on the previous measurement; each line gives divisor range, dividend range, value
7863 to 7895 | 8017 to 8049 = 0.96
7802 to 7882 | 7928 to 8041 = 0.97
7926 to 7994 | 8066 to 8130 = 1.01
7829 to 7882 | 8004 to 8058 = 0.96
